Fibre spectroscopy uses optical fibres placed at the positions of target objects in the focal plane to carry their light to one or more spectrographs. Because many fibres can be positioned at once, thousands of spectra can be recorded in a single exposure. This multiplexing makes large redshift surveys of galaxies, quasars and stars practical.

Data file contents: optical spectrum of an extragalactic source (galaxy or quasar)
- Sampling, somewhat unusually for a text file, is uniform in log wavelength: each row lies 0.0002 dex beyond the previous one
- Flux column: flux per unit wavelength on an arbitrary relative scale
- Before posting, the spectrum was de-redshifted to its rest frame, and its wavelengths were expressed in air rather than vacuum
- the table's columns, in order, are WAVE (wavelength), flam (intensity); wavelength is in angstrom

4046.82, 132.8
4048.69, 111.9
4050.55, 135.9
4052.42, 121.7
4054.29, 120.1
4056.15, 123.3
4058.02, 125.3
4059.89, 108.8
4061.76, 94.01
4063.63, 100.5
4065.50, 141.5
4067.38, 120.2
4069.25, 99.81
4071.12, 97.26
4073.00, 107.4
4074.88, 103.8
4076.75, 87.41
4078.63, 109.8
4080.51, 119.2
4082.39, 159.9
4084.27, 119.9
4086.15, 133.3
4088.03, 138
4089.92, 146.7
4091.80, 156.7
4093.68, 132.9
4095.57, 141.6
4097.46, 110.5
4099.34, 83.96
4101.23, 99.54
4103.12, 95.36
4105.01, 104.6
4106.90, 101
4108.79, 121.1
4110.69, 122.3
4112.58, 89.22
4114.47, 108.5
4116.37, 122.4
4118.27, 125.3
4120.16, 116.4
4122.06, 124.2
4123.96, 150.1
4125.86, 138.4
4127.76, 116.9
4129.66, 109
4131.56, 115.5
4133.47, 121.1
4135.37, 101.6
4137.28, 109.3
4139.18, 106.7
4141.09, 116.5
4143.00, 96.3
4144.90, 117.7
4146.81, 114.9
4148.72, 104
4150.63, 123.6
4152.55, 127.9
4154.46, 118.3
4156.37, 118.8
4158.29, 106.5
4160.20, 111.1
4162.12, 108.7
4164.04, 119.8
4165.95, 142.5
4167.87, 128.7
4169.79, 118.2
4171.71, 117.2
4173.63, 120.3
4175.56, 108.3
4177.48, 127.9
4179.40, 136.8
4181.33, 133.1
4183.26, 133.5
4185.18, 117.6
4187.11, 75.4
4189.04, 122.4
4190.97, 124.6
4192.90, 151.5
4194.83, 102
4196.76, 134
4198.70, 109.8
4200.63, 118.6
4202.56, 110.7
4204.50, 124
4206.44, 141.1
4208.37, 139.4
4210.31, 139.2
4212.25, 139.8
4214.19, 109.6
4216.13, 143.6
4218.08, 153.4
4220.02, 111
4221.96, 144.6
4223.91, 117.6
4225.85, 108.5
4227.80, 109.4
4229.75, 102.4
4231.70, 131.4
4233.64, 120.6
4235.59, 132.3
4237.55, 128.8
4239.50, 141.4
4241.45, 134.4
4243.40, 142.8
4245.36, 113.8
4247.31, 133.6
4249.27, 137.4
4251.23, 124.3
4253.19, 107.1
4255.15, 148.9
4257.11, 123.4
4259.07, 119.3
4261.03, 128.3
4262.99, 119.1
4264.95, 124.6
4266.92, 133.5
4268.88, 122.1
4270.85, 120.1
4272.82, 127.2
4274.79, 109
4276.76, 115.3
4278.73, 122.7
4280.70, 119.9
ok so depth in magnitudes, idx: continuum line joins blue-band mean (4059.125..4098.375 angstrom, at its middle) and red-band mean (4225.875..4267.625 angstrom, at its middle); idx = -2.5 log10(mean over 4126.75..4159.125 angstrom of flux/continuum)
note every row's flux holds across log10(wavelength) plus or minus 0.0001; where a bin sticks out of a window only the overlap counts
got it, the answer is 0.09 mag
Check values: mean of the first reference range 121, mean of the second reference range 126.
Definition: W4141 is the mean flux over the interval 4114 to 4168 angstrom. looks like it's 118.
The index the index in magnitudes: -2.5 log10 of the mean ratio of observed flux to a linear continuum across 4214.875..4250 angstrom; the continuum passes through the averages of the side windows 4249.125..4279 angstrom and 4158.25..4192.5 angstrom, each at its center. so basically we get -0.05 mag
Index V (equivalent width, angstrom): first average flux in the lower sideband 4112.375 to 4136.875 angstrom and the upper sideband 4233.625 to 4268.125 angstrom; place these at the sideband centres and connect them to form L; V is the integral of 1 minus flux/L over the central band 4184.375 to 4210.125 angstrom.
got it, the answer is 0.7 angstrom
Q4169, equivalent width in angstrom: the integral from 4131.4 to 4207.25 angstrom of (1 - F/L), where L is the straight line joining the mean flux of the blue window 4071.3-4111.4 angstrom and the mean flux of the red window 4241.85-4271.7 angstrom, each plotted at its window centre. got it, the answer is 2.4 angstrom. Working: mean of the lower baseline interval 118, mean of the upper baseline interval 127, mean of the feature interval 118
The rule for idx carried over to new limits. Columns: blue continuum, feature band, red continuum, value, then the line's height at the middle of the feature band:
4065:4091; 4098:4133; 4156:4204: 0.06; 120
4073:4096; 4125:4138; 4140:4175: 0.05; 121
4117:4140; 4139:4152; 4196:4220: 0.09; 122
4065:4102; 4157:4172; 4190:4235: 0.04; 124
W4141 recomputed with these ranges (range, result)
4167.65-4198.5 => 121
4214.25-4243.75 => 127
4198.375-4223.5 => 130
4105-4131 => 118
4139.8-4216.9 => 121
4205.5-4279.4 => 127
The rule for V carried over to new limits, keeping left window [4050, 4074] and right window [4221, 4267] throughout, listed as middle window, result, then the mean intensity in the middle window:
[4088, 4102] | -1.1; 126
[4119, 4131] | -0.7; 126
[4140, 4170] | 0.9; 117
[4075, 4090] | -1.1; 124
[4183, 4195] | 0.4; 118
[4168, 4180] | 0.0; 122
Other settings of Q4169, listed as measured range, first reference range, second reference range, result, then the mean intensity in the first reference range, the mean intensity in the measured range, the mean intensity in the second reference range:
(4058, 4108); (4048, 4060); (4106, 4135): 1.81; 122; 116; 118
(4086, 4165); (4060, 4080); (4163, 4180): -0.83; 107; 117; 124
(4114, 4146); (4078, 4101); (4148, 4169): 1.48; 129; 118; 119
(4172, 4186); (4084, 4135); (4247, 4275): -0.30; 120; 125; 125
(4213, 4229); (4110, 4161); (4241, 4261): 0.06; 116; 125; 128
